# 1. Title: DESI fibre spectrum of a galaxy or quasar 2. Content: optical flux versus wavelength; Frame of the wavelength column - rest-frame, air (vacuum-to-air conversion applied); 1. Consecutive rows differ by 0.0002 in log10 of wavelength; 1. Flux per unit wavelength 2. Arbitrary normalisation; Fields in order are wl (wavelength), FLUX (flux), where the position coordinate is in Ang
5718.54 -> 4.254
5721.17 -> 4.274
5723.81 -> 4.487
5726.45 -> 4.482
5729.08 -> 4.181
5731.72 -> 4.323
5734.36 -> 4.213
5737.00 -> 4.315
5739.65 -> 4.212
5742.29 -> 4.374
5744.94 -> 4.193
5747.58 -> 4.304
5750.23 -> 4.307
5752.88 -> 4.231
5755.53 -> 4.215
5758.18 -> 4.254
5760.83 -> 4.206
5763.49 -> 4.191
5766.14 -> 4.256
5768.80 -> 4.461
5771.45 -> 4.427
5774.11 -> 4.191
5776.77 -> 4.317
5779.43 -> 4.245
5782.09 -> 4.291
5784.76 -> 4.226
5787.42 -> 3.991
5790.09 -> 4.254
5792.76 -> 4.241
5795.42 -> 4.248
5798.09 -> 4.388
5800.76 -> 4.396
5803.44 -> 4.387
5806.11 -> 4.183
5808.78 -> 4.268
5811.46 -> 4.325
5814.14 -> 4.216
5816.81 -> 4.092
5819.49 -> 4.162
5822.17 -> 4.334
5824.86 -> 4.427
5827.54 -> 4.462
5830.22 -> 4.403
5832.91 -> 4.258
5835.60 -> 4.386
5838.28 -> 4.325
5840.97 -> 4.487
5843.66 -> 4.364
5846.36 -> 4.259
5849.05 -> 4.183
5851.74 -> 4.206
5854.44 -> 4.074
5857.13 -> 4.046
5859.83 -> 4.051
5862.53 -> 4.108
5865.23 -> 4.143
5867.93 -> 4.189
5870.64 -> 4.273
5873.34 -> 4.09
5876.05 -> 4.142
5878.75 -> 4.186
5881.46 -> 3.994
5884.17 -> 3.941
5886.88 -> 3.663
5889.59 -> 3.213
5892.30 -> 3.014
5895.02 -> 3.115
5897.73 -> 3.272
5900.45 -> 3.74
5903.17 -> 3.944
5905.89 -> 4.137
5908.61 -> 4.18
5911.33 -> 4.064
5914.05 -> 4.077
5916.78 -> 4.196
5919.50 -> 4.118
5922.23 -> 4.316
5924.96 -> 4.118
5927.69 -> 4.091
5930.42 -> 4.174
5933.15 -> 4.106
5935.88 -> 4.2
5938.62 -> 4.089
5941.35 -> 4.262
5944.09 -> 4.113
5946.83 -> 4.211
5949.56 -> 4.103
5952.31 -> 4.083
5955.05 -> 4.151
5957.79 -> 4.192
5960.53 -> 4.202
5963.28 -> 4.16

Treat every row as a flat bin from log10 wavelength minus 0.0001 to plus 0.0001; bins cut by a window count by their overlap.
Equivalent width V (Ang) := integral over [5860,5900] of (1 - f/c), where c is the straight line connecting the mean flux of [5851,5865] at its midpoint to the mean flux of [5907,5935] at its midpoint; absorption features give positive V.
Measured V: 2.9 Ang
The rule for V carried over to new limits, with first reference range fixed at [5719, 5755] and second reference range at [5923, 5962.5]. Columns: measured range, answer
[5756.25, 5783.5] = -0.1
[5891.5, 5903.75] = 2.3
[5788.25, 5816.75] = -0.2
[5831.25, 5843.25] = -0.4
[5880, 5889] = 0.8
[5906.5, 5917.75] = 0.1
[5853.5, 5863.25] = 0.3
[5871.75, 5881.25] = 0.2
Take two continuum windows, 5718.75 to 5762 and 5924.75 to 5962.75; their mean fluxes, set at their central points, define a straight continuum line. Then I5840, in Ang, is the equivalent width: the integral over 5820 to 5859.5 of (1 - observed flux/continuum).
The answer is -0.7 Ang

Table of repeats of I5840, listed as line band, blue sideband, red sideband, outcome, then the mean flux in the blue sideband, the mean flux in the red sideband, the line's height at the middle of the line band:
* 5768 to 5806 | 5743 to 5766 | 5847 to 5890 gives -0.9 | 4.24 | 4.05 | 4.19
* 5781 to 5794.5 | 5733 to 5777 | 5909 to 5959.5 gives 0.2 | 4.27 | 4.15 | 4.25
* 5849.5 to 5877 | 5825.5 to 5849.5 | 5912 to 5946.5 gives 1.1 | 4.36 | 4.15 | 4.3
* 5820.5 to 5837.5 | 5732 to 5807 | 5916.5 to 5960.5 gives -0.6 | 4.27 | 4.16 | 4.23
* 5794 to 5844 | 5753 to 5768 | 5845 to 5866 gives -1.8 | 4.23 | 4.13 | 4.17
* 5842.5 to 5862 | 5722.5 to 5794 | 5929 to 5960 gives 0.2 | 4.27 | 4.16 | 4.21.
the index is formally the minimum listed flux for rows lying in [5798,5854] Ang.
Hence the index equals 4.092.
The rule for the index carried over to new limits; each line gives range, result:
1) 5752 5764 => 4.191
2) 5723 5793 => 3.991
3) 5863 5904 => 3.014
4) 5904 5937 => 4.064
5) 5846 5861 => 4.046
